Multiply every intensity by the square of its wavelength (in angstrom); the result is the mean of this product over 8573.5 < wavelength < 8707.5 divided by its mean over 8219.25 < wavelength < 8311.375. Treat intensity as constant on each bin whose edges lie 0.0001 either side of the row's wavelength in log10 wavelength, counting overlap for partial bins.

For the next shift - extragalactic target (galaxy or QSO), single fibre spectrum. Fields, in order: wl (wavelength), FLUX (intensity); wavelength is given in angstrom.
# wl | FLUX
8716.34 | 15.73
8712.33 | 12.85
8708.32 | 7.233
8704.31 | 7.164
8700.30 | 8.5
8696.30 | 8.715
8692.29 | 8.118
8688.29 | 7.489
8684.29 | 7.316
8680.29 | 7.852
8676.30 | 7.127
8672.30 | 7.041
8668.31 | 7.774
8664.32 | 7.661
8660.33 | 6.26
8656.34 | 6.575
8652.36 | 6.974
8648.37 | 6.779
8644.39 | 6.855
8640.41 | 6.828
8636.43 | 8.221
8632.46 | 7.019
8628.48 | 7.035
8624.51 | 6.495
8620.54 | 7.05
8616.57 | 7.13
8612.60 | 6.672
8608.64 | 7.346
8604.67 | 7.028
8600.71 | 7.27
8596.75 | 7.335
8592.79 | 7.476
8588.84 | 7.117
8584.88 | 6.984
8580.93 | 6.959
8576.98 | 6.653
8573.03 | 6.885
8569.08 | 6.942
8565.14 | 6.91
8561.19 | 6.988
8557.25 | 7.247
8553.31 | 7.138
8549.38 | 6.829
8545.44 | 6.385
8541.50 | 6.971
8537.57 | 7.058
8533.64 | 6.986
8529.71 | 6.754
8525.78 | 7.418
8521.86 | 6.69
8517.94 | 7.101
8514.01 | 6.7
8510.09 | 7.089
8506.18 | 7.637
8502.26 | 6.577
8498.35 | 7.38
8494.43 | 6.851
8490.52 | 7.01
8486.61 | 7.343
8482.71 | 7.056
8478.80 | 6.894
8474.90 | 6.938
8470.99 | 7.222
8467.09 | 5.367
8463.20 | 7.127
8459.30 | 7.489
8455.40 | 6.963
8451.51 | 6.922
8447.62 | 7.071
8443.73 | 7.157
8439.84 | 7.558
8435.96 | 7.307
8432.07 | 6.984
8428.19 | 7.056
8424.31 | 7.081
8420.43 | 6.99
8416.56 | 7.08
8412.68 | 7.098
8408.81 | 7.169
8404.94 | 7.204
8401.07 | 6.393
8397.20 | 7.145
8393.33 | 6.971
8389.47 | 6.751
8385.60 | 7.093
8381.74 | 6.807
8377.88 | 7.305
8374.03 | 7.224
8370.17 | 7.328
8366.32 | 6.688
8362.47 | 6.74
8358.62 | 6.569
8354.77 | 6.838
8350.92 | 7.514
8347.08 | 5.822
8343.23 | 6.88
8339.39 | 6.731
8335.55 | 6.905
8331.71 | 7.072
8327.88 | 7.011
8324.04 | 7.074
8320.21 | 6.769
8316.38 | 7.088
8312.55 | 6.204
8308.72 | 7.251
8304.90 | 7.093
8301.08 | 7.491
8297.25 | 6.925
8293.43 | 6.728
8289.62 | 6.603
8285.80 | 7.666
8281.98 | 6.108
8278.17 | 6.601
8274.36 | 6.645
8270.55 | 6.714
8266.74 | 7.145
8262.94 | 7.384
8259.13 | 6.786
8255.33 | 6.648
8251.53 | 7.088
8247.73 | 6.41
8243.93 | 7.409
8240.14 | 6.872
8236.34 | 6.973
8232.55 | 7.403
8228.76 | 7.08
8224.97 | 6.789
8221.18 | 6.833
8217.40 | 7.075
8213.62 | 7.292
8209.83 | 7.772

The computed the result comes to 1.1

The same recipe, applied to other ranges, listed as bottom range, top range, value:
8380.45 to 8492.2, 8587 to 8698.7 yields 1.08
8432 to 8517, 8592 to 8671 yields 1.05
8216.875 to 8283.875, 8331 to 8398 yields 1.03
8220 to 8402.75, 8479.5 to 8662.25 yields 1.08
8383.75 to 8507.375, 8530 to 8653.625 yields 1.03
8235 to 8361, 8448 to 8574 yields 1.07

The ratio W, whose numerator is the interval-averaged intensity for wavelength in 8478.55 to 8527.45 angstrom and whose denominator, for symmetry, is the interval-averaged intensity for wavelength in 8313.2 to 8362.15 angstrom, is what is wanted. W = 1.0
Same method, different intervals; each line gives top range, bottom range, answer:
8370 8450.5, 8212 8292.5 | 1.02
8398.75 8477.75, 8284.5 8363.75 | 1.02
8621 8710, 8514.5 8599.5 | 1.05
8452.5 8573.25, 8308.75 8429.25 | 1.01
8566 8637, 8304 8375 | 1.03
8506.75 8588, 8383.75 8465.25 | 0.98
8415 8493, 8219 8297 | 1.02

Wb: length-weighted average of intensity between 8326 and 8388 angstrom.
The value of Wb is 6.91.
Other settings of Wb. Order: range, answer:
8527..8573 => 6.93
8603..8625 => 6.98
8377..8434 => 7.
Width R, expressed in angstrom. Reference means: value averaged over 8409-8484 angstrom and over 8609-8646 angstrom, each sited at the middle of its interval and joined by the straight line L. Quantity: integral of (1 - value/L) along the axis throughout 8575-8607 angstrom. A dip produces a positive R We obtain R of -0.3 angstrom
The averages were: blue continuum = 7.02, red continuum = 7.05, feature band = 7.1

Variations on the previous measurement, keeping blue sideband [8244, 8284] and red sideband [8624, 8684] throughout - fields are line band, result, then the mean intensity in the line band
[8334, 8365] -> 0.5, 6.75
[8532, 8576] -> 0.6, 6.93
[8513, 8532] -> 0.2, 6.94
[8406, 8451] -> -1.4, 7.14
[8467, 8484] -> 0.3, 6.82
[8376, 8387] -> -0.3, 7.07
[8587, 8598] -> -0.4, 7.31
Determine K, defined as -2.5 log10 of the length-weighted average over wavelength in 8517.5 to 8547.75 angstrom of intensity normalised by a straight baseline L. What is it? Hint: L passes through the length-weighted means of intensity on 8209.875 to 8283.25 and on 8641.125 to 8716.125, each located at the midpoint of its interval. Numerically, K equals 0.10 mag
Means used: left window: 6.94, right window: 7.86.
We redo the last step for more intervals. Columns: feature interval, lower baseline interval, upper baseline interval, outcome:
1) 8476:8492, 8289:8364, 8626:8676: -0.02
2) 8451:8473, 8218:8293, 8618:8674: 0.02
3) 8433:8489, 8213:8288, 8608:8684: 0.00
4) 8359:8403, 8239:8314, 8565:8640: 0.00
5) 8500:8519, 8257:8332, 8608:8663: -0.01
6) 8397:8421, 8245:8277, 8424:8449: 0.02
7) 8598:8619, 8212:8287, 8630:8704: 0.03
